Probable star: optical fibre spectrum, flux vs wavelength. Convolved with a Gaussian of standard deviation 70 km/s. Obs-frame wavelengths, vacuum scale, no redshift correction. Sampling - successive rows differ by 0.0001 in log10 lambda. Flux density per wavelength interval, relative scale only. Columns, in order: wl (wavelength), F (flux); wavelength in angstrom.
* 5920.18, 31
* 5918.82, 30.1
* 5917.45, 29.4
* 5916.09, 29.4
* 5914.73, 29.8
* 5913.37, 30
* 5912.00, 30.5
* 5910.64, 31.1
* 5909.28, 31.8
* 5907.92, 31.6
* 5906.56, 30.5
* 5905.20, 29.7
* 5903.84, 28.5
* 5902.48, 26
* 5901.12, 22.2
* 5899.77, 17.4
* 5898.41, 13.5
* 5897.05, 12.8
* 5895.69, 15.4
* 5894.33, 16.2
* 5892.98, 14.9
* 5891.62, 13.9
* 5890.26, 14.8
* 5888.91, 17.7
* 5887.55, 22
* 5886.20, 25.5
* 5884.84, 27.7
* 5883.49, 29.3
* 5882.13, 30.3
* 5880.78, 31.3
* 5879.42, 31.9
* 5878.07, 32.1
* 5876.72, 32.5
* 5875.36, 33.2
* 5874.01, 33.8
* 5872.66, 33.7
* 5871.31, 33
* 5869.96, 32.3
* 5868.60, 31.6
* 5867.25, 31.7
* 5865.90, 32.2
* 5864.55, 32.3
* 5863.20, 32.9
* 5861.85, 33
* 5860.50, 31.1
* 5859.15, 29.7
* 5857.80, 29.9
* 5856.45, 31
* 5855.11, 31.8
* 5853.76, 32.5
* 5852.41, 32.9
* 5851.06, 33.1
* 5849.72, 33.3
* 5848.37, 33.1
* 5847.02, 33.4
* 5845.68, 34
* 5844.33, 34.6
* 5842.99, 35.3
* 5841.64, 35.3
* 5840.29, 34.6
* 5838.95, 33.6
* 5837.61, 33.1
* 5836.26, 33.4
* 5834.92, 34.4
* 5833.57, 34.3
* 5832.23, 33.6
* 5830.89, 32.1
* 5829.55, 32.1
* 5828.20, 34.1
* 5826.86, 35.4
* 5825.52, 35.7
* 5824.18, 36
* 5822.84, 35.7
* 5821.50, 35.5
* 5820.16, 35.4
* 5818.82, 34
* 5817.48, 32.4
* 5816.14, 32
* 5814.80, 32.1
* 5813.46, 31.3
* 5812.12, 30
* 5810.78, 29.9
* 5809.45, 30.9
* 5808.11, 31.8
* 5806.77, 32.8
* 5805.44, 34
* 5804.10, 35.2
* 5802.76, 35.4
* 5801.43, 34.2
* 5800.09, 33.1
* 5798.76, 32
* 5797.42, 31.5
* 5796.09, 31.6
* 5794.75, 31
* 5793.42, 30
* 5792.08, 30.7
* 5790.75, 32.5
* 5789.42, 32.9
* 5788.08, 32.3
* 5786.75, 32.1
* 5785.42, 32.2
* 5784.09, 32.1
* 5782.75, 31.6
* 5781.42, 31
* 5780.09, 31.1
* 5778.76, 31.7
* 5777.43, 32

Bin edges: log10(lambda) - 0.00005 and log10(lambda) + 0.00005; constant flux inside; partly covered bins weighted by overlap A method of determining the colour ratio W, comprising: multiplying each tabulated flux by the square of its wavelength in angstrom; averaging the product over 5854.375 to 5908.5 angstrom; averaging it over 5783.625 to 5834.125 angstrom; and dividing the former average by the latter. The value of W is 0.84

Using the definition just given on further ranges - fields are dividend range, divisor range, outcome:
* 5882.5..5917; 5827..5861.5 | 0.73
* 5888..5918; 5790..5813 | 0.76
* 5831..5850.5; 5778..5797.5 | 1.09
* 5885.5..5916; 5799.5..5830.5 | 0.71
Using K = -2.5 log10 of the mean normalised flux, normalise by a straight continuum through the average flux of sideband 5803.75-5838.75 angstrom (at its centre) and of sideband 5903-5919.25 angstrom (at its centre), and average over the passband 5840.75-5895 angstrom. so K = 0.07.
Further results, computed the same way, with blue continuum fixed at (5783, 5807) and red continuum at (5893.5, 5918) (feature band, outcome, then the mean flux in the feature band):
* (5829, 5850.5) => -0.14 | 33.8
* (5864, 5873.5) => -0.17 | 32.4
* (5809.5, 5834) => -0.09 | 33.4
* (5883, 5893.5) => 0.27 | 20.7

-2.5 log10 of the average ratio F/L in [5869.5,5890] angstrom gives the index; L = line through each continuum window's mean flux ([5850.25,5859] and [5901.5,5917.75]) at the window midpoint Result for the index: 0.05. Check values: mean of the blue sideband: 31.8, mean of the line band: 29.4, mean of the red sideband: 29.7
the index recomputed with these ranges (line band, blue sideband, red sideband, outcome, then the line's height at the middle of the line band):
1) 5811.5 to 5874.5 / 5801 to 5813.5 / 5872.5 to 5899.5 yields -0.16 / 28.6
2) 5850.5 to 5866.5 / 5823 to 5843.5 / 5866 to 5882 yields 0.04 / 33.1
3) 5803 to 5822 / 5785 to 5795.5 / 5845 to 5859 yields -0.03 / 31.9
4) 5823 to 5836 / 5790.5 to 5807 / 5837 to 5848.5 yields -0.02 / 33.7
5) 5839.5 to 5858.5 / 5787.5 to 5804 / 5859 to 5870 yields -0.04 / 32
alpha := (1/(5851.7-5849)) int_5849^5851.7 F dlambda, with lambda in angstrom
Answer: 33.2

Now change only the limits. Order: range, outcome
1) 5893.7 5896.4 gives 15.7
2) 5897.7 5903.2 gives 19.8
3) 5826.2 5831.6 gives 33.4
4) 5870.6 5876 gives 33.5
